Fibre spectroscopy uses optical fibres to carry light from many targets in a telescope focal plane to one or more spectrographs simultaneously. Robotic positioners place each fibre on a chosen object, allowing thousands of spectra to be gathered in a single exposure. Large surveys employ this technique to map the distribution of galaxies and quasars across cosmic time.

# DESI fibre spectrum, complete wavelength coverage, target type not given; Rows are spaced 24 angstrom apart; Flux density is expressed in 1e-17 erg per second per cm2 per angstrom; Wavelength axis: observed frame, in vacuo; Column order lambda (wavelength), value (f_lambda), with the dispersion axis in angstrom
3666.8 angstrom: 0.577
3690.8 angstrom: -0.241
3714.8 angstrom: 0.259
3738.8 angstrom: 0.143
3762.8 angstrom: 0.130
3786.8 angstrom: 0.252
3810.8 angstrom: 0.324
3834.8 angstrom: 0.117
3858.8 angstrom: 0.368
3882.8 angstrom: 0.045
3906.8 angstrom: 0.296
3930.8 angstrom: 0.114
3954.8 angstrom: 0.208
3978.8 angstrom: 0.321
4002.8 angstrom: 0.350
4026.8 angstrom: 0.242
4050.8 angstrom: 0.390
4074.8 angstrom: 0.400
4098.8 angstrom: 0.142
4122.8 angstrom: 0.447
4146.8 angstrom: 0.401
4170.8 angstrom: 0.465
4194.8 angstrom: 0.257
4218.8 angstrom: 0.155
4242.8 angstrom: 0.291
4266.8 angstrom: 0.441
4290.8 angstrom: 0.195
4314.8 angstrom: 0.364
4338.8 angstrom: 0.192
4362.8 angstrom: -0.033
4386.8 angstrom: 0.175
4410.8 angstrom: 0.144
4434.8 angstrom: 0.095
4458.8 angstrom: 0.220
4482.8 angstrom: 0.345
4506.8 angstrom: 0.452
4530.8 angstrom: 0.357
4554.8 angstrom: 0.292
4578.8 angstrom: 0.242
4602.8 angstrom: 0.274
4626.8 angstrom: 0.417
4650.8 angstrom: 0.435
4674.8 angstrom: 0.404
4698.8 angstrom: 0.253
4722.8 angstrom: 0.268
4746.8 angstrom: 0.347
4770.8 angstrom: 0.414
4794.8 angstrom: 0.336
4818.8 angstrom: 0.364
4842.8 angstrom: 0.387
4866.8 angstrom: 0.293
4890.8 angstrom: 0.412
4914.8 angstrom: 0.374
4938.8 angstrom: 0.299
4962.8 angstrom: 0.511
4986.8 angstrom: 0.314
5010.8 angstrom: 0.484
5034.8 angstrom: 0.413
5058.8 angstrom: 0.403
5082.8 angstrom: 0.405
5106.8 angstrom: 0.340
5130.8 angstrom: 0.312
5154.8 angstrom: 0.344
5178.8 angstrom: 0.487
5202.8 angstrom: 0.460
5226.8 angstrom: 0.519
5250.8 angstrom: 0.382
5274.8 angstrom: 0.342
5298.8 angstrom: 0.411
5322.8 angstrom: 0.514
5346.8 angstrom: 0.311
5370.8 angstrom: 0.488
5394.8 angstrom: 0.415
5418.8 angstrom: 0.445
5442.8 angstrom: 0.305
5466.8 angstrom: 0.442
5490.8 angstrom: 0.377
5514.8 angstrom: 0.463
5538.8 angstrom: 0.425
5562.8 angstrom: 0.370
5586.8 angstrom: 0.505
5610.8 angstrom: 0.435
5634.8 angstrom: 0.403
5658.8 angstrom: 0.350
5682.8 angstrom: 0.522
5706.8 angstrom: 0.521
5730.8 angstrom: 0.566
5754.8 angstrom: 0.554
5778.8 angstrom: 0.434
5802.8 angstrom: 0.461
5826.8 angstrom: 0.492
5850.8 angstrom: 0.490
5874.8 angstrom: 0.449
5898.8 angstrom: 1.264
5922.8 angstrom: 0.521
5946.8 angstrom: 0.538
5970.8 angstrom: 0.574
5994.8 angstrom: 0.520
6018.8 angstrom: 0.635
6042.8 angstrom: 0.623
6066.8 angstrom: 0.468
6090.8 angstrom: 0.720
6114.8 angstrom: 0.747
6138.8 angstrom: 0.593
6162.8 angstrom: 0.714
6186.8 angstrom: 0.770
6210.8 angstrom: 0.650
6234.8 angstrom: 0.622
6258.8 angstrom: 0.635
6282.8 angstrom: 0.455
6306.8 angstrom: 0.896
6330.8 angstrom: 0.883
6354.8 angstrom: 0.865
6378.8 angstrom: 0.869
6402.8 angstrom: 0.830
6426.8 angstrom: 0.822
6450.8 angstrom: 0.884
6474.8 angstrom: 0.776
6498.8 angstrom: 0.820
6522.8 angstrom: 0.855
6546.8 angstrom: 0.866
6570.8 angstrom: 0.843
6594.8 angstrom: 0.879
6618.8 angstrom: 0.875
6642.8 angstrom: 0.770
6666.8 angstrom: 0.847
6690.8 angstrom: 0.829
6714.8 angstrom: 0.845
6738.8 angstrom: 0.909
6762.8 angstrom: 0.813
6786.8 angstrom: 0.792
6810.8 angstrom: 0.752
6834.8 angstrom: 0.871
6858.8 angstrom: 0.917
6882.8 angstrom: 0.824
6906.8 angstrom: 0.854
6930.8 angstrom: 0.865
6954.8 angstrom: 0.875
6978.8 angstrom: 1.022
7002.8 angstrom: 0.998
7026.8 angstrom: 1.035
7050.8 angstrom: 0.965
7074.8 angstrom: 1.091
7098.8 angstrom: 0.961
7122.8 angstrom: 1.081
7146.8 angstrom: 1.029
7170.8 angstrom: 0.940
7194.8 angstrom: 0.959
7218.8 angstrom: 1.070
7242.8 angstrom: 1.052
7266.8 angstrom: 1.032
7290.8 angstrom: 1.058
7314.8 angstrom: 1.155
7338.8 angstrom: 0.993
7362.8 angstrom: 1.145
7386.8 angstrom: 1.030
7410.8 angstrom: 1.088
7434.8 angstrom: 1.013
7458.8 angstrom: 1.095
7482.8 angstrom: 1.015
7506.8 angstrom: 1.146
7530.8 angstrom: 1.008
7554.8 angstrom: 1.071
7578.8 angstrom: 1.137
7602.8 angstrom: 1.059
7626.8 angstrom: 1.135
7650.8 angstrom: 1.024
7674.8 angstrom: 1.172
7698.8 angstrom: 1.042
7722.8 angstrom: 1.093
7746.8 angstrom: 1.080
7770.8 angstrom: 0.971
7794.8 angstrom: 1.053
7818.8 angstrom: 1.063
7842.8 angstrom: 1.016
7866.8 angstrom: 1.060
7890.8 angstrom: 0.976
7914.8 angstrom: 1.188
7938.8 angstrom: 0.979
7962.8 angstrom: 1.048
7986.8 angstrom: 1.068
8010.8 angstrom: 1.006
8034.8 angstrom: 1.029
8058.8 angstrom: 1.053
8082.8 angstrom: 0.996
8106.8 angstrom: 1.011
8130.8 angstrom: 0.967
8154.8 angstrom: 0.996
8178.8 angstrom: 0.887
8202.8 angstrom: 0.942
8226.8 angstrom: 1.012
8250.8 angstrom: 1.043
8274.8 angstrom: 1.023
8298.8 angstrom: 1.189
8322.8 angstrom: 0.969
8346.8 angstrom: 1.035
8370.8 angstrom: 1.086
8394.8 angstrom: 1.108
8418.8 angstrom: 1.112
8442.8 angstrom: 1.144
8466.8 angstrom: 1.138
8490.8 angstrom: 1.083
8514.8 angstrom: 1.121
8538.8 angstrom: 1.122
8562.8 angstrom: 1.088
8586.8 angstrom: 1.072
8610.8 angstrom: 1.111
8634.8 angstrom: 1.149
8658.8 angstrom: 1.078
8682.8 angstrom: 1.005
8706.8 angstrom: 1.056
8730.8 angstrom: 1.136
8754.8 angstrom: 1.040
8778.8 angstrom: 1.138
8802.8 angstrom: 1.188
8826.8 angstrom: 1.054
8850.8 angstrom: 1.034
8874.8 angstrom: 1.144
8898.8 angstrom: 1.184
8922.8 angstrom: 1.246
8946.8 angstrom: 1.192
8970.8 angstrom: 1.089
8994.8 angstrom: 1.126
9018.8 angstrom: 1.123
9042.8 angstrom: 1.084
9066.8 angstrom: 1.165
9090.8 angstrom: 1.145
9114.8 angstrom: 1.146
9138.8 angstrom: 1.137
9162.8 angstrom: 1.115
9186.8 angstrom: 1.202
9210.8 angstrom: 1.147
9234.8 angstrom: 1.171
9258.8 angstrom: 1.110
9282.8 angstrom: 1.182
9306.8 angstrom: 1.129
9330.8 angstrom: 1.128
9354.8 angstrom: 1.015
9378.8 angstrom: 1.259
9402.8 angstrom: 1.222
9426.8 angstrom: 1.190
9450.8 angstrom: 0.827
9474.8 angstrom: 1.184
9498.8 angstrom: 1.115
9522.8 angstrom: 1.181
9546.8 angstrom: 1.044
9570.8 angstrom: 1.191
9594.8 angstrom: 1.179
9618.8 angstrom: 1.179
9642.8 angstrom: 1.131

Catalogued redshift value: 0.581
